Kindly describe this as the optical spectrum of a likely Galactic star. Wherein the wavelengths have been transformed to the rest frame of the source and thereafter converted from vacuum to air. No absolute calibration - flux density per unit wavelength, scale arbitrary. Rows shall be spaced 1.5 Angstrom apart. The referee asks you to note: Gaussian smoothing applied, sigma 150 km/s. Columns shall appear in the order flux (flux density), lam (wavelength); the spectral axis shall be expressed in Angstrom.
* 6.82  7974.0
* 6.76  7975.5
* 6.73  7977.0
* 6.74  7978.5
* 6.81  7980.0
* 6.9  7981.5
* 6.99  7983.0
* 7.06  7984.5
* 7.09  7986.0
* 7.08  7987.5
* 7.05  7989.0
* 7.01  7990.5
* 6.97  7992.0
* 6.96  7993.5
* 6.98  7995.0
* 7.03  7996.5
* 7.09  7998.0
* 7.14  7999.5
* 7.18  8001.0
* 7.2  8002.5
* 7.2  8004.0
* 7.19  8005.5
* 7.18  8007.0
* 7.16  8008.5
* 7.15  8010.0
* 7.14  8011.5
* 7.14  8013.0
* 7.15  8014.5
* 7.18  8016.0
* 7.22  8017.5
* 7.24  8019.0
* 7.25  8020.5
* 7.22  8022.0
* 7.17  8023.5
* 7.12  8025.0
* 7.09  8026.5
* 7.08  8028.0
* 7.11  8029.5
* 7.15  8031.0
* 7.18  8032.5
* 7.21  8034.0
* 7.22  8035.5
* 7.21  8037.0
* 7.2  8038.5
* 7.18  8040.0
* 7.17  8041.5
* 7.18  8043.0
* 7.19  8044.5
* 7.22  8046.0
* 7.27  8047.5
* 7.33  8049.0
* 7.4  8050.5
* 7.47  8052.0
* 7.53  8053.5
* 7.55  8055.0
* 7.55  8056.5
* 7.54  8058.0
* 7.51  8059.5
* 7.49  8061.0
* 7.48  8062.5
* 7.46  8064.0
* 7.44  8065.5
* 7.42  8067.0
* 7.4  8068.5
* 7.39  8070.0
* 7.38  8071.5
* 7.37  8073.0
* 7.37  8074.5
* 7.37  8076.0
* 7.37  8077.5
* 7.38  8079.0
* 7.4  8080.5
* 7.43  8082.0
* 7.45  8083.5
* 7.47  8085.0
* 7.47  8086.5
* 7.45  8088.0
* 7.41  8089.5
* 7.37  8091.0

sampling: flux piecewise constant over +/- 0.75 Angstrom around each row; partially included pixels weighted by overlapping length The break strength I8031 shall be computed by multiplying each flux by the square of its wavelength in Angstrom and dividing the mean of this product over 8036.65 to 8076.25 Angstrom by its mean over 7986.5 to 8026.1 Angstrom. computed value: 1.0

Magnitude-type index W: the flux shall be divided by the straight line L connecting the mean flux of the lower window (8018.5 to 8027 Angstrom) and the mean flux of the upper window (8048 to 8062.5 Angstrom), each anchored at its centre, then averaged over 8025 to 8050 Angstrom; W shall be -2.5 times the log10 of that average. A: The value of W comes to 0.02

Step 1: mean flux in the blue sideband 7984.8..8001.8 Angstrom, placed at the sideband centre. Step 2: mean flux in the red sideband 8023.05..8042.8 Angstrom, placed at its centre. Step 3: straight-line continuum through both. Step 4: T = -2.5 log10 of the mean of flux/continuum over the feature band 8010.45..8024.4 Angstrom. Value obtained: -0.011 mag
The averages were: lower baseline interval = 7.05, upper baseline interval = 7.16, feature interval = 7.19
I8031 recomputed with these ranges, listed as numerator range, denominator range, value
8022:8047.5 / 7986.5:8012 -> 1.02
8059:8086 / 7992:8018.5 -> 1.06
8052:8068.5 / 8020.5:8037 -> 1.05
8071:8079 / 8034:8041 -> 1.03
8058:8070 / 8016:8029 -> 1.05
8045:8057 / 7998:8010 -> 1.05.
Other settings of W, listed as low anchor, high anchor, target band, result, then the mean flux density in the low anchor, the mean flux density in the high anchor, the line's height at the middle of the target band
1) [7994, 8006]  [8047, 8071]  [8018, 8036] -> 0.02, 7.12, 7.45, 7.27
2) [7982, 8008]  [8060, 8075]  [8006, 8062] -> 0.00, 7.08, 7.42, 7.26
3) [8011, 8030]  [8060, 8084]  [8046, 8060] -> -0.02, 7.16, 7.41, 7.32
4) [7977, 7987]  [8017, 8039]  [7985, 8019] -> -0.01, 6.92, 7.18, 7.03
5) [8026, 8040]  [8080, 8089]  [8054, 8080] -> -0.01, 7.16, 7.45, 7.35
